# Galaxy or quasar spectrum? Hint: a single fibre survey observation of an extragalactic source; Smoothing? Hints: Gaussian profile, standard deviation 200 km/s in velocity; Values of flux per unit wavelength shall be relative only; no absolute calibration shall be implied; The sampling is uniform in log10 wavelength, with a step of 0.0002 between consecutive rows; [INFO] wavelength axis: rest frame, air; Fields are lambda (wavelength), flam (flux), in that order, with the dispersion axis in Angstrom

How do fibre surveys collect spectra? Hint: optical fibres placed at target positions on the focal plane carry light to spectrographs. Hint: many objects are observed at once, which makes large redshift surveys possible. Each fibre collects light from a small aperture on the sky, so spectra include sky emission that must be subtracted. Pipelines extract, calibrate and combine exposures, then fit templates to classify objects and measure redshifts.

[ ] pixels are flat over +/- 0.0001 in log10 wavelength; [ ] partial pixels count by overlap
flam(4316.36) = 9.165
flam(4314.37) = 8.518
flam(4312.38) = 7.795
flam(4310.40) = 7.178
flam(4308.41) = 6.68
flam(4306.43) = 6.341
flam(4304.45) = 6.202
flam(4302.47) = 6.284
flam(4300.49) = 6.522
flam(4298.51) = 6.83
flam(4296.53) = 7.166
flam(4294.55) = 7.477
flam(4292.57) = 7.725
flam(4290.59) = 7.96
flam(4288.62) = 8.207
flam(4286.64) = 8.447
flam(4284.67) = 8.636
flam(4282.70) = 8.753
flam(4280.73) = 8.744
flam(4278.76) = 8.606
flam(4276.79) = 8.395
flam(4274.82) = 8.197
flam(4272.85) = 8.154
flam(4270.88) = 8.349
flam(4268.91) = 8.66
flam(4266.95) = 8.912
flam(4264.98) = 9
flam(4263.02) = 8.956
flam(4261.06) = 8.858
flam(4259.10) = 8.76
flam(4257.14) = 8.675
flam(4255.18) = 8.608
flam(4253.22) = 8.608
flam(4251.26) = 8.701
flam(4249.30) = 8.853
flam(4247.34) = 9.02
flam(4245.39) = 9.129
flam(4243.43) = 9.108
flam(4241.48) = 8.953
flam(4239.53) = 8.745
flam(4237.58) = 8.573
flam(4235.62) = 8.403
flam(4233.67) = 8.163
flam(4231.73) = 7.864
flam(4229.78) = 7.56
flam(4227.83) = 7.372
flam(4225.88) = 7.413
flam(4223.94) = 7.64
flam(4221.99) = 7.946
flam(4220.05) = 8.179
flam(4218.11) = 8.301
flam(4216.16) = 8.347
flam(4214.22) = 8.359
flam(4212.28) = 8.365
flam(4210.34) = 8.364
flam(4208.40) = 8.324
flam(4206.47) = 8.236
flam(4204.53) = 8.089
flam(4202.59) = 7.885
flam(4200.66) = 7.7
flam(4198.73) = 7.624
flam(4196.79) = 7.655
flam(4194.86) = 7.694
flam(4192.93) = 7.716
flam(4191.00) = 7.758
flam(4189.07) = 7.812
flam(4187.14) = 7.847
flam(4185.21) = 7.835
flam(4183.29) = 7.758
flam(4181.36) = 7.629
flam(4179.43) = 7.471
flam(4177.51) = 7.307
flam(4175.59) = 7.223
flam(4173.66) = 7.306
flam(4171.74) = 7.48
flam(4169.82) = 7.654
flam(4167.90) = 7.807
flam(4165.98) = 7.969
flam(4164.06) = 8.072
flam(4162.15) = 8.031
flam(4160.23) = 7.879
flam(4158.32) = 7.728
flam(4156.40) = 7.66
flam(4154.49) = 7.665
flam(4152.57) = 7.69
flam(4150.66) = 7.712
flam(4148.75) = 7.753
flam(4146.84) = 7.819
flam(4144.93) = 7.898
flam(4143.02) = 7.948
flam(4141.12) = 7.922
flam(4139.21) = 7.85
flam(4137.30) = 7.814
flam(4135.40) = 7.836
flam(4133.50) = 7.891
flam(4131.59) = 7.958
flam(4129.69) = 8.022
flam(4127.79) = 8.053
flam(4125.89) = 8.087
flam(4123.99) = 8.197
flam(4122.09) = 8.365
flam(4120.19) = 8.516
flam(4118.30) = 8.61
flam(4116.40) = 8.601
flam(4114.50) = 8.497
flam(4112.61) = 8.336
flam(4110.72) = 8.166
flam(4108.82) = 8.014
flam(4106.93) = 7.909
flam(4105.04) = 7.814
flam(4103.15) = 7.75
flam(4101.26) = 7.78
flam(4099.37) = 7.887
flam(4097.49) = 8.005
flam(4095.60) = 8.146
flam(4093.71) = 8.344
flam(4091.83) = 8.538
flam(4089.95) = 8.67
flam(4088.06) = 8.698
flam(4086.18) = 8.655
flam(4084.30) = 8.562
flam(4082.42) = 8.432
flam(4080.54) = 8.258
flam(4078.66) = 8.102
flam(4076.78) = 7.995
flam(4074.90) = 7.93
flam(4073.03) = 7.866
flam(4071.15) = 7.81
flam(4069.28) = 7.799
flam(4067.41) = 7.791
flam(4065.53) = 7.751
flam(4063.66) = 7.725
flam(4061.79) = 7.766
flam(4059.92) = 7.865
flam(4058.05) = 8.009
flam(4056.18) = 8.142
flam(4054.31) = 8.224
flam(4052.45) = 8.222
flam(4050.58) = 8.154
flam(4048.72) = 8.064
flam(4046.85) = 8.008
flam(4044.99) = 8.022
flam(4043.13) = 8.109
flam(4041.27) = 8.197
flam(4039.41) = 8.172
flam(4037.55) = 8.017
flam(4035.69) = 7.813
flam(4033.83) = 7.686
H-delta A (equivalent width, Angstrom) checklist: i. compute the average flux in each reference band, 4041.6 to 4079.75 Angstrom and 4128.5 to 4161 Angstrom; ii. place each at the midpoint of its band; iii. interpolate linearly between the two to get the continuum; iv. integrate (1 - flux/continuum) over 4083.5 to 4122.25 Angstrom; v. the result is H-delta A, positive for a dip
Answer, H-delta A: -1.8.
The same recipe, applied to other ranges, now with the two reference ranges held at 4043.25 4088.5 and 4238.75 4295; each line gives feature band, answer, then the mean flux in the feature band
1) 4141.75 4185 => 3.23 Angstrom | 7.71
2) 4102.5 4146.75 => 0.75 Angstrom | 8.09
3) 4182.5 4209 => 1.79 Angstrom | 7.85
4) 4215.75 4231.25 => 1.21 Angstrom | 7.82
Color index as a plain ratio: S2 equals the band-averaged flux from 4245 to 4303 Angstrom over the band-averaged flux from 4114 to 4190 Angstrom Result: 1.1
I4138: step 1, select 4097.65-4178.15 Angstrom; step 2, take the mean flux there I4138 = 7.92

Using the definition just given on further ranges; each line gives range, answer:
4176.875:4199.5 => 7.68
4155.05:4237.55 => 7.85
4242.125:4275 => 8.75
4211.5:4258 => 8.37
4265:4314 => 7.79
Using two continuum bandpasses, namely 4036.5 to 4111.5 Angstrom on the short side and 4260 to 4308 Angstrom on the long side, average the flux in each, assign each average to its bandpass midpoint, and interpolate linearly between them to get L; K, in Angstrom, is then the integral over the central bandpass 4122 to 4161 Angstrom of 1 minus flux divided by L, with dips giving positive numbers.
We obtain 0.8 Angstrom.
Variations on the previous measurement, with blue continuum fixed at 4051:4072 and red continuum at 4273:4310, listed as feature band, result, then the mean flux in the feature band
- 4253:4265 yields -1.74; 8.78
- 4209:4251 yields -3.38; 8.32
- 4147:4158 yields 0.14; 7.7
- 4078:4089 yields -0.79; 8.46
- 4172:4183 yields 0.51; 7.41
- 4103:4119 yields -0.70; 8.2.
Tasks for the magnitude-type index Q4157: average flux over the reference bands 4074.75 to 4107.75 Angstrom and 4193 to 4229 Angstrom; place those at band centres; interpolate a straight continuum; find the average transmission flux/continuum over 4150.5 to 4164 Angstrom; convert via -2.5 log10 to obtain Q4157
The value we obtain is 0.038 mag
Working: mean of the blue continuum 8.2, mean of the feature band 7.79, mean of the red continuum 7.96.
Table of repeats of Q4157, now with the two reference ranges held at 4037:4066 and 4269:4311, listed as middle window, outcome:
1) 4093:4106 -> 0.00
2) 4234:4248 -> -0.14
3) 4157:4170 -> 0.00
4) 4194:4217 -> -0.03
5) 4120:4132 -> -0.03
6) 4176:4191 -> 0.03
